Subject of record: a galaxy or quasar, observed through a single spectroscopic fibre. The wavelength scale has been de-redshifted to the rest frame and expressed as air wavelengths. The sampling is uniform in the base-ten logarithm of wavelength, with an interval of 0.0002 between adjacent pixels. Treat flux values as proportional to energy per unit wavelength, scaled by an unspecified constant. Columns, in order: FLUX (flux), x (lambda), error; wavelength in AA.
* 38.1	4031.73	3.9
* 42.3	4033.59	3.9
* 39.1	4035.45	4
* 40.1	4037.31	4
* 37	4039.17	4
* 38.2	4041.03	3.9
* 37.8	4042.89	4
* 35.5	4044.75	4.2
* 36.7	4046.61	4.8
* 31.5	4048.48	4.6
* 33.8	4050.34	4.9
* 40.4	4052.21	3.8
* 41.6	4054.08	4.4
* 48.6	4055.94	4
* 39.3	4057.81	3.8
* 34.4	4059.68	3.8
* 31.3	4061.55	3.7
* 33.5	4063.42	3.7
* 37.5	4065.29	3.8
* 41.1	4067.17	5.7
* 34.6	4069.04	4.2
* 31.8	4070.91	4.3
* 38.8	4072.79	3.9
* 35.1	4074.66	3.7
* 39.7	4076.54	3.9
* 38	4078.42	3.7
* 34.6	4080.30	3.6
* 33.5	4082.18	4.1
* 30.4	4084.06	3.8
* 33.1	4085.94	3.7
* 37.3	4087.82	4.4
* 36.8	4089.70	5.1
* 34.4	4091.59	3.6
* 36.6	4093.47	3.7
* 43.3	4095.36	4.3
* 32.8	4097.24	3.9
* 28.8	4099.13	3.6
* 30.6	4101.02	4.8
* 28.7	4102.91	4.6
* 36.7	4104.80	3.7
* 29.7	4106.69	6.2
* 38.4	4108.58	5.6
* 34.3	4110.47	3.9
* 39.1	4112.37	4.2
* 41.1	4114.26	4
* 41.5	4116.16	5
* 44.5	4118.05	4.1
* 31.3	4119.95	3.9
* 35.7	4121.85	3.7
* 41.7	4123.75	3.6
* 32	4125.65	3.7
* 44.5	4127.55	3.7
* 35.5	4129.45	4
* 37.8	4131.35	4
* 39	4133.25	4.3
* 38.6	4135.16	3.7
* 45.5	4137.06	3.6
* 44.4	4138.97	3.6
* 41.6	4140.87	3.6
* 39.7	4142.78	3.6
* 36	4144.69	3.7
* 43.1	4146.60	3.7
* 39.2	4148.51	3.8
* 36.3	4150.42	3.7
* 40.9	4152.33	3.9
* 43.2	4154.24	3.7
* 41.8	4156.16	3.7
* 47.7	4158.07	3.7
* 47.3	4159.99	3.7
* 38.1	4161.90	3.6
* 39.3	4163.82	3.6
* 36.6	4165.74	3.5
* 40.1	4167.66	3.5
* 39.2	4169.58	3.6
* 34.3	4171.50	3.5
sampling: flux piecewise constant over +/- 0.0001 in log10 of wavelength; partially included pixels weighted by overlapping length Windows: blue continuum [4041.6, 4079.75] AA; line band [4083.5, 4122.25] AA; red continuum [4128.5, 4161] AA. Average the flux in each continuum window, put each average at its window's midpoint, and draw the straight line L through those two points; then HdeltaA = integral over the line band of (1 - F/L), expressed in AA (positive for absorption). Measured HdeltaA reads 3.5 AA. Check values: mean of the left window 37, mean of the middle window 35.5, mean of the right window 41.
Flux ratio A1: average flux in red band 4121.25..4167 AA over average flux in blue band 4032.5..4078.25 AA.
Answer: 1.07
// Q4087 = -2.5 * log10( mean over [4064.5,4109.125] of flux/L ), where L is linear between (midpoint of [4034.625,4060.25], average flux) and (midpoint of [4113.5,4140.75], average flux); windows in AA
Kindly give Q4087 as 0.11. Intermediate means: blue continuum 38.2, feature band 35.1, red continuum 39.6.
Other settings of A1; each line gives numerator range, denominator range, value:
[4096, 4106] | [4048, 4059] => 0.81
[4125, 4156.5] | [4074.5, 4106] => 1.15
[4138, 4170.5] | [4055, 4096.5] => 1.12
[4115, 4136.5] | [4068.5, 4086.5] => 1.10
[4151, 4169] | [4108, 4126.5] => 1.09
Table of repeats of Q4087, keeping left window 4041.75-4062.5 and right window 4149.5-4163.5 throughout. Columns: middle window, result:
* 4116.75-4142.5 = 0.04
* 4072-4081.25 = 0.04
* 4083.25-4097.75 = 0.10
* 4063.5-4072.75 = 0.05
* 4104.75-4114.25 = 0.11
